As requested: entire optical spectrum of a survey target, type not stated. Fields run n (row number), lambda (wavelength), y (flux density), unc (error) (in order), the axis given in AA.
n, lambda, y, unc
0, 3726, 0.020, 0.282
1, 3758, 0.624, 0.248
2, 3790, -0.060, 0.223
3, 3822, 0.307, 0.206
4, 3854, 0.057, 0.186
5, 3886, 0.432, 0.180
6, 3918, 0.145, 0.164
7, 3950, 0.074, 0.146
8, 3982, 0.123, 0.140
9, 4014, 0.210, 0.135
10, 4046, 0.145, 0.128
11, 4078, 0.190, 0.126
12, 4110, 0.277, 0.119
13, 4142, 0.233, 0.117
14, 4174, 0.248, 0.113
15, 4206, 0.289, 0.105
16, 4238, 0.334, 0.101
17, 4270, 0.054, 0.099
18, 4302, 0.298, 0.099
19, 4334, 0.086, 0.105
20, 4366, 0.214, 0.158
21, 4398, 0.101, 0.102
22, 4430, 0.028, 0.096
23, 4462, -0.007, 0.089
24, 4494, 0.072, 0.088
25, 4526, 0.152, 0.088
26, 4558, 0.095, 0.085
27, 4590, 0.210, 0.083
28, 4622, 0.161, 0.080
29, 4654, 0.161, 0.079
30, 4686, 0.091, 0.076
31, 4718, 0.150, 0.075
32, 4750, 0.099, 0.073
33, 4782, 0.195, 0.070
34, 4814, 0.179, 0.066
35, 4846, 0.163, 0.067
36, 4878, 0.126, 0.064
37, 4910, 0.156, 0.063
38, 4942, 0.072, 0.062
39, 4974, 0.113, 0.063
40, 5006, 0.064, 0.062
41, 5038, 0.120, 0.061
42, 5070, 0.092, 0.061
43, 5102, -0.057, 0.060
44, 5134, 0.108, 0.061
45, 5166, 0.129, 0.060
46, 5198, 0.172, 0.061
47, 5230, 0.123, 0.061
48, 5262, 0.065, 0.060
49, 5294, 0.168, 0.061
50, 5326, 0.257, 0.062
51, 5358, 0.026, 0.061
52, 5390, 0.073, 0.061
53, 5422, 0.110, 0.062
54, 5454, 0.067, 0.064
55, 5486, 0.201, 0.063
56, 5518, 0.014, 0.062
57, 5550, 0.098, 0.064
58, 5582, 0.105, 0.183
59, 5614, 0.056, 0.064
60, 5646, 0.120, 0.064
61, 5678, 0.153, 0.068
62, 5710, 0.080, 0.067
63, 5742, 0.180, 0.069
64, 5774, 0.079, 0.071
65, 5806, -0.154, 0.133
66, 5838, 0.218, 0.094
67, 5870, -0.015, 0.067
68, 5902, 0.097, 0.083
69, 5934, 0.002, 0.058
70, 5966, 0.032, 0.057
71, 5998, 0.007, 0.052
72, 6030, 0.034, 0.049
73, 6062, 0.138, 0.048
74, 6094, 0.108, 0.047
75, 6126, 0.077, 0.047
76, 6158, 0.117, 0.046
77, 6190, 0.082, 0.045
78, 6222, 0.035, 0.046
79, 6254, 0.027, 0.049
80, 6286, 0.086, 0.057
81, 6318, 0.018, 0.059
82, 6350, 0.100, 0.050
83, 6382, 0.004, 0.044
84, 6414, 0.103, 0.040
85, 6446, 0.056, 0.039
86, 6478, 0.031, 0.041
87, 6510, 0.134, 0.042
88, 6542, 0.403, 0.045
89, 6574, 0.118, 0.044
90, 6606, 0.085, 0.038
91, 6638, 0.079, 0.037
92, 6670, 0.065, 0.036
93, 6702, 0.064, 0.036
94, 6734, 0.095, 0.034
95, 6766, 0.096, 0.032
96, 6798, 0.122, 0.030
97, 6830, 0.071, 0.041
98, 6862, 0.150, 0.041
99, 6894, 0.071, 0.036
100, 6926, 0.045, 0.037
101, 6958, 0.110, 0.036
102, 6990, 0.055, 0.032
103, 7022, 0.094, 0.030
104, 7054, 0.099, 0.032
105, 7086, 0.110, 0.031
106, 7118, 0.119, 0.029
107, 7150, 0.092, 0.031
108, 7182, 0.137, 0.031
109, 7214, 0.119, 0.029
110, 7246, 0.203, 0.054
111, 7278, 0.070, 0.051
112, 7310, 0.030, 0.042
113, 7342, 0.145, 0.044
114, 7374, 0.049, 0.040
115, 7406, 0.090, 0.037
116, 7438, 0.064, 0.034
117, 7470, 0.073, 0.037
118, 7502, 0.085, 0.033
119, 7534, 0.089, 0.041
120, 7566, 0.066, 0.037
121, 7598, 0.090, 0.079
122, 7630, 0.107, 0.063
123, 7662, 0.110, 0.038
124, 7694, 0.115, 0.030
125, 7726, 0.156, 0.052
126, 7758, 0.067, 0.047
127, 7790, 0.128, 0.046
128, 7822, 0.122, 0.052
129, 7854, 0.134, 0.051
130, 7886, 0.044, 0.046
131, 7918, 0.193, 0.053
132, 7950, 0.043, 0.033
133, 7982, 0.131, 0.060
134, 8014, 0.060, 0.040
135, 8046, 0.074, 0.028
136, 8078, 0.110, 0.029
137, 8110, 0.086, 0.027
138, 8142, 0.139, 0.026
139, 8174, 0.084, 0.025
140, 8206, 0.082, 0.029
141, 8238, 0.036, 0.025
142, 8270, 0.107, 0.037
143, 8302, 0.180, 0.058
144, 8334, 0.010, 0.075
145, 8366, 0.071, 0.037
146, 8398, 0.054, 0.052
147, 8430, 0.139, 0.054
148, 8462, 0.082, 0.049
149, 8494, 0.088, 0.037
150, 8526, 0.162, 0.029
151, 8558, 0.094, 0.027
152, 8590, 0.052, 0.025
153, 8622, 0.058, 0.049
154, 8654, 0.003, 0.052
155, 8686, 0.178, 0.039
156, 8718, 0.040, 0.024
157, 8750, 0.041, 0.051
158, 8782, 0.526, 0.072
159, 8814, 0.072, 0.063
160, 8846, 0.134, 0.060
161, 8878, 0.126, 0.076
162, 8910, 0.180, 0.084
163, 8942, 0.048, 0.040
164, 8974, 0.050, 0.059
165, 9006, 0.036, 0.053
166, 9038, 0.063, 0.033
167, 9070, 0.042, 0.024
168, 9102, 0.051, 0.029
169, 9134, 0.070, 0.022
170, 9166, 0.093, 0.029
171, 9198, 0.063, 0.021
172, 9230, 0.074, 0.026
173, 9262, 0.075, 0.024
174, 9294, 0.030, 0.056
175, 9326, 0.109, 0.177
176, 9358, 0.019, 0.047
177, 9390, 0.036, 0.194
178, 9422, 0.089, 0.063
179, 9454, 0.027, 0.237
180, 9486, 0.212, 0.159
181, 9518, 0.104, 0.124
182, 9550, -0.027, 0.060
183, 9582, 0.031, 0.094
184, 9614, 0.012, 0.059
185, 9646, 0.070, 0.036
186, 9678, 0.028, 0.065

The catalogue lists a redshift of 0.75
